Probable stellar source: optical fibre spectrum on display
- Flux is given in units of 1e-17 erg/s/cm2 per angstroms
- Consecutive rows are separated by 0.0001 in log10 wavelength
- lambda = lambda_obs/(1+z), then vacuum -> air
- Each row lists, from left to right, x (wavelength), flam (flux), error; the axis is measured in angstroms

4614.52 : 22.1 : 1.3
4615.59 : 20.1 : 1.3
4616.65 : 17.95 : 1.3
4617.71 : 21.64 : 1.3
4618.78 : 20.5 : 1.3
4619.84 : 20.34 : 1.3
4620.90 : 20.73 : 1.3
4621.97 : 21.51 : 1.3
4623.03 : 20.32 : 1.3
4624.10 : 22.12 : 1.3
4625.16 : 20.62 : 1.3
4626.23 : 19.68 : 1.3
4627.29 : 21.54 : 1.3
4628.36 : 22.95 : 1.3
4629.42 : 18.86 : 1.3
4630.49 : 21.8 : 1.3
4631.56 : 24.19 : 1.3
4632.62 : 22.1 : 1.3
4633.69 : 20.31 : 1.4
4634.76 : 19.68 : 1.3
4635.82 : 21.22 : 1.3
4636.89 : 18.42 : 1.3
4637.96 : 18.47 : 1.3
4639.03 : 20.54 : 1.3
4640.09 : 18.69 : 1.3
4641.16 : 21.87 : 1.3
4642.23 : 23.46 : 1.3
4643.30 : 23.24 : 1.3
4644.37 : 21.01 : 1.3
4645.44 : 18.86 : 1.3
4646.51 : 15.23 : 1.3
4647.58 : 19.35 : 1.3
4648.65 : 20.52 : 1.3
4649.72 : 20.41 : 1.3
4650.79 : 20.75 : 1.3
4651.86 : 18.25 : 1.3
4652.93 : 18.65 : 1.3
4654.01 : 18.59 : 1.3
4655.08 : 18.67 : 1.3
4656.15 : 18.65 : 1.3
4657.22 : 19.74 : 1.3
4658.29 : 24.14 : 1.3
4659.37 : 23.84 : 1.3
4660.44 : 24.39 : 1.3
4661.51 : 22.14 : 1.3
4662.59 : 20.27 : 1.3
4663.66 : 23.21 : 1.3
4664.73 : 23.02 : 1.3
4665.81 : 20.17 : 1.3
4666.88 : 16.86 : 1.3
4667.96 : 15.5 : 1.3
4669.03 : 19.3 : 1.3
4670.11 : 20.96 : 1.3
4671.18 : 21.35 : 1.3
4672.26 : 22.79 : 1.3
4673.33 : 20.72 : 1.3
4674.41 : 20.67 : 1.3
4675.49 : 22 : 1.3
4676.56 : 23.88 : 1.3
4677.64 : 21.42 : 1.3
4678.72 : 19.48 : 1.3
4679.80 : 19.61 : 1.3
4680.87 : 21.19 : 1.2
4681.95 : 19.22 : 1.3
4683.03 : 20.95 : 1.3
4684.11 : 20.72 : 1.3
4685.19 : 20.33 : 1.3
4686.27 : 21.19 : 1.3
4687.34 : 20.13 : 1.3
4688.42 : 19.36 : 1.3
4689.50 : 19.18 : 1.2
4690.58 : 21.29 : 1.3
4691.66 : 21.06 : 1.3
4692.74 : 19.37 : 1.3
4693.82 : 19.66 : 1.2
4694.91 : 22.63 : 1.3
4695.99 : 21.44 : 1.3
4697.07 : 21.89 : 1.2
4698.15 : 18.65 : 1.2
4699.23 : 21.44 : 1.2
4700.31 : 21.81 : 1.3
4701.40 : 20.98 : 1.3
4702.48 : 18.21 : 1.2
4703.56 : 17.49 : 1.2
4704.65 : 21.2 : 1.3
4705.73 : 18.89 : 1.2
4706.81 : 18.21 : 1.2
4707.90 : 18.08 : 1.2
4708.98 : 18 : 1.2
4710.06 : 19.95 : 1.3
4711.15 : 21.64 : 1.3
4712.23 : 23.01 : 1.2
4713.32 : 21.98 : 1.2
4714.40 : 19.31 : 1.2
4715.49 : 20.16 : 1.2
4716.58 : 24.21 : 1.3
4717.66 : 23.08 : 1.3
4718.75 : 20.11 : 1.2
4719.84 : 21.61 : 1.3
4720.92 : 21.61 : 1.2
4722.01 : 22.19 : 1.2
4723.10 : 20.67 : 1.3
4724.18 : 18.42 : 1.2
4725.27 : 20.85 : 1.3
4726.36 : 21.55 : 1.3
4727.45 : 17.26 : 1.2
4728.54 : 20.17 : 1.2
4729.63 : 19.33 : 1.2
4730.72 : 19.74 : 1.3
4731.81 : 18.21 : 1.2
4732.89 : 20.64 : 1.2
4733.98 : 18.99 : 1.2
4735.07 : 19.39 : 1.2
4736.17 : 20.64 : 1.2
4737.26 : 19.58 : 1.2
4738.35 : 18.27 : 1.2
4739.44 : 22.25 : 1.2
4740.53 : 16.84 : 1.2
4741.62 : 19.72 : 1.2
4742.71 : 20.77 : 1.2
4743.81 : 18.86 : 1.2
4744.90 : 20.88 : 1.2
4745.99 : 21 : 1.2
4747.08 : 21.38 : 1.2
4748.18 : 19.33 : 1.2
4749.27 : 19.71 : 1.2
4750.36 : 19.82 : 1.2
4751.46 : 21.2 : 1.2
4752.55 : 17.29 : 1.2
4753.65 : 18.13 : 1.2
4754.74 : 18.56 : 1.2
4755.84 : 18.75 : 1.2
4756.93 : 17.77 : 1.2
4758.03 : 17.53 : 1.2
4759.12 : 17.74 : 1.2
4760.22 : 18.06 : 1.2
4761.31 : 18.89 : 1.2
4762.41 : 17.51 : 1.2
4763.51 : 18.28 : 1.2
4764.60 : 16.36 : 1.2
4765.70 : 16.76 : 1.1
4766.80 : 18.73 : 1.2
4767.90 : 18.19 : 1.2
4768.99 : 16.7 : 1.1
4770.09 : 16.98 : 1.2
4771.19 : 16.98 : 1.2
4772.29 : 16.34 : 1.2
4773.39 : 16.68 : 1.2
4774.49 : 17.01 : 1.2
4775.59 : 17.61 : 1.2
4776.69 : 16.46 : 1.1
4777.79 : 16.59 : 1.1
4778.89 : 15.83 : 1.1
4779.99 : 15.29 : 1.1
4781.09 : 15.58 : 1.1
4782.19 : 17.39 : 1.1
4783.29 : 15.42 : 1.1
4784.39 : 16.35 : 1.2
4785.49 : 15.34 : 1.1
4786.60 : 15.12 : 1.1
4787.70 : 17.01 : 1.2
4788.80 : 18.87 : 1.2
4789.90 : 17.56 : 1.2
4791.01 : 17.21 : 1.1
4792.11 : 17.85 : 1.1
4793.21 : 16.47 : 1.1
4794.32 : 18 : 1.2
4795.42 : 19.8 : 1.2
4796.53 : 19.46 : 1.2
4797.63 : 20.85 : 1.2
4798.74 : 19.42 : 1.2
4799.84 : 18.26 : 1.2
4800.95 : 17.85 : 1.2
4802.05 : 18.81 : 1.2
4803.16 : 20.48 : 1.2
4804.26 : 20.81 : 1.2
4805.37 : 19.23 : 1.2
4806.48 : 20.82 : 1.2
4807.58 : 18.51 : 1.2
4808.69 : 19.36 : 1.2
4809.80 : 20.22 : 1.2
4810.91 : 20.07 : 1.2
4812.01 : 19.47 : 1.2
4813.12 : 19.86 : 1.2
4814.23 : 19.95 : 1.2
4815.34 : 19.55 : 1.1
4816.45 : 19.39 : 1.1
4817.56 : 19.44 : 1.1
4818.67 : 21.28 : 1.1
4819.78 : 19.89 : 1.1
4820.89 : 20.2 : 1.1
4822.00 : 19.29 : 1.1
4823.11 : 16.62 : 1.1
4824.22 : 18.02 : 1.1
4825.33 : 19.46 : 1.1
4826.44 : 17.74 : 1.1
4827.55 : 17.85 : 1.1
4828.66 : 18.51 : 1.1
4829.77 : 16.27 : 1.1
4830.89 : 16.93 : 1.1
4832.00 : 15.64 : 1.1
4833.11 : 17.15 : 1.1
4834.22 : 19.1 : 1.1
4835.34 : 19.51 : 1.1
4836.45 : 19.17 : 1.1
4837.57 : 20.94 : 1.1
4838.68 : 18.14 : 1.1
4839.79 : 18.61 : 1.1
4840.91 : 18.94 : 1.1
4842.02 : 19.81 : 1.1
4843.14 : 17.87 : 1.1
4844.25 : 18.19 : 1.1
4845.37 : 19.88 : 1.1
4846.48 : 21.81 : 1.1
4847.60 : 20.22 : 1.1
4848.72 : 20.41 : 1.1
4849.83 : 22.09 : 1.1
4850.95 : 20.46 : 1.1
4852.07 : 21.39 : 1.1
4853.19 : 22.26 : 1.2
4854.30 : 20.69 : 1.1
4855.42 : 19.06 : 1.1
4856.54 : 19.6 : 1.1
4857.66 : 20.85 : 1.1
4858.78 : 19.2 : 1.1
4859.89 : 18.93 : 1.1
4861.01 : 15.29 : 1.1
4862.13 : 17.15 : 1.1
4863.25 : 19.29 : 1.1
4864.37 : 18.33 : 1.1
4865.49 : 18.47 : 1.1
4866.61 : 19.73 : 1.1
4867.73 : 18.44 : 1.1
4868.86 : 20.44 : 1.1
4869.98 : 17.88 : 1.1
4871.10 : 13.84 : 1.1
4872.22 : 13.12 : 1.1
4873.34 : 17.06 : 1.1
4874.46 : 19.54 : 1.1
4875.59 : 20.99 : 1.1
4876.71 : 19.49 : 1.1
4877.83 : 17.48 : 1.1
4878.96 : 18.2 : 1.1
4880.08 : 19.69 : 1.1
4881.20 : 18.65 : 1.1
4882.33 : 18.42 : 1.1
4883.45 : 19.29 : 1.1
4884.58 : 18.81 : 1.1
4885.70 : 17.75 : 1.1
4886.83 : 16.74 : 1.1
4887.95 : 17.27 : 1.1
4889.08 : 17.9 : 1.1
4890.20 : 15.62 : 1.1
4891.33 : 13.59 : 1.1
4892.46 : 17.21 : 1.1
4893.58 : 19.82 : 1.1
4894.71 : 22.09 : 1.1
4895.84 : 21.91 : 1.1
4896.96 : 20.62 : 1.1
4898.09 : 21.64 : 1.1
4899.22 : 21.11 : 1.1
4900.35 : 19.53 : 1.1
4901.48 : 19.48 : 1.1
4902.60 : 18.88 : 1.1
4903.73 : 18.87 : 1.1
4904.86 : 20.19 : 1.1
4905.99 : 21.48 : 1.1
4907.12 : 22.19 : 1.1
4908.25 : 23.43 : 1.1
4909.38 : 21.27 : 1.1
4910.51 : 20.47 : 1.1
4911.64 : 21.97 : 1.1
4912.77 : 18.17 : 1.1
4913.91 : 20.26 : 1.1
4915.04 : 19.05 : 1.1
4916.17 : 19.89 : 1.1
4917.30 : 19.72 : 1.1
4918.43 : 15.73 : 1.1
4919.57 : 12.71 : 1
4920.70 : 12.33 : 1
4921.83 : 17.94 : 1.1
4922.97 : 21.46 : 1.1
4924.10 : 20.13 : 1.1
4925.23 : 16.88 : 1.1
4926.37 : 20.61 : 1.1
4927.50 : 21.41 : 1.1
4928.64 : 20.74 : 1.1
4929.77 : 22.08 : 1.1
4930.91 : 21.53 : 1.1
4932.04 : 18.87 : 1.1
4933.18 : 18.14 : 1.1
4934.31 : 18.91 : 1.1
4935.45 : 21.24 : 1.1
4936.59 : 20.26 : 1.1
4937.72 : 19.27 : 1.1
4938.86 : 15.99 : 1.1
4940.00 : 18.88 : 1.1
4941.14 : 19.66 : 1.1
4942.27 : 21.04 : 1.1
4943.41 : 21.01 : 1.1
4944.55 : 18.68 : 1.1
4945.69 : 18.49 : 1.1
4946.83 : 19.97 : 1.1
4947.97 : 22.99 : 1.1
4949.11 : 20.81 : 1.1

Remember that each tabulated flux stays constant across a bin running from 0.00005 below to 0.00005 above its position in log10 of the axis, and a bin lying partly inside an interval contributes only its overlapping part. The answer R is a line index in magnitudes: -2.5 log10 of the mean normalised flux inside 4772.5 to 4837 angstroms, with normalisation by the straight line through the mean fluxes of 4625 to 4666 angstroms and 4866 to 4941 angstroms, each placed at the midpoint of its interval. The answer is 0.08 mag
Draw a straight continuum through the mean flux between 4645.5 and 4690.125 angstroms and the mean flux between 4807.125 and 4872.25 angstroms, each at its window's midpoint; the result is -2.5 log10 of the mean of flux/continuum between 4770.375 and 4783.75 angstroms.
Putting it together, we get 0.19 mag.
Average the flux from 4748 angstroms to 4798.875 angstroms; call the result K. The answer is 17.6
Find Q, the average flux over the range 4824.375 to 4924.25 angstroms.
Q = 18.9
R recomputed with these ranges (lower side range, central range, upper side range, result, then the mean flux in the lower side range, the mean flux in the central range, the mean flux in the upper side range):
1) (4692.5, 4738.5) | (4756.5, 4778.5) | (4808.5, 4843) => 0.13 mag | 20.3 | 17.3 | 18.9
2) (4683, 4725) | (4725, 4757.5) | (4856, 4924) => 0.03 mag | 20.5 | 19.5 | 18.8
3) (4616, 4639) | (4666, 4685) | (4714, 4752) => 0.01 mag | 20.7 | 20.4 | 20.2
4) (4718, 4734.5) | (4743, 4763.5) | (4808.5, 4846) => 0.04 mag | 20.1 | 19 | 18.9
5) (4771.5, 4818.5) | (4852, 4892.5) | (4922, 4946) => 0.04 mag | 18.2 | 18.3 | 19.8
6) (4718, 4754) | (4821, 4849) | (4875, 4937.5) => 0.05 mag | 19.9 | 18.7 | 19.3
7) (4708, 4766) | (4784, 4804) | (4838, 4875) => 0.07 mag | 19.7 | 18.1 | 19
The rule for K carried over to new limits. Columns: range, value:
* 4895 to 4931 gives 19.8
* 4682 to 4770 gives 19.8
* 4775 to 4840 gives 18.3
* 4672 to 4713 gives 20.5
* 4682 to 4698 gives 20.6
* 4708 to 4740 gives 20.4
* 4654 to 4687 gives 20.8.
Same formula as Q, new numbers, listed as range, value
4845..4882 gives 19.1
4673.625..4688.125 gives 20.8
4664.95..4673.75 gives 19.8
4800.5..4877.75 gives 19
